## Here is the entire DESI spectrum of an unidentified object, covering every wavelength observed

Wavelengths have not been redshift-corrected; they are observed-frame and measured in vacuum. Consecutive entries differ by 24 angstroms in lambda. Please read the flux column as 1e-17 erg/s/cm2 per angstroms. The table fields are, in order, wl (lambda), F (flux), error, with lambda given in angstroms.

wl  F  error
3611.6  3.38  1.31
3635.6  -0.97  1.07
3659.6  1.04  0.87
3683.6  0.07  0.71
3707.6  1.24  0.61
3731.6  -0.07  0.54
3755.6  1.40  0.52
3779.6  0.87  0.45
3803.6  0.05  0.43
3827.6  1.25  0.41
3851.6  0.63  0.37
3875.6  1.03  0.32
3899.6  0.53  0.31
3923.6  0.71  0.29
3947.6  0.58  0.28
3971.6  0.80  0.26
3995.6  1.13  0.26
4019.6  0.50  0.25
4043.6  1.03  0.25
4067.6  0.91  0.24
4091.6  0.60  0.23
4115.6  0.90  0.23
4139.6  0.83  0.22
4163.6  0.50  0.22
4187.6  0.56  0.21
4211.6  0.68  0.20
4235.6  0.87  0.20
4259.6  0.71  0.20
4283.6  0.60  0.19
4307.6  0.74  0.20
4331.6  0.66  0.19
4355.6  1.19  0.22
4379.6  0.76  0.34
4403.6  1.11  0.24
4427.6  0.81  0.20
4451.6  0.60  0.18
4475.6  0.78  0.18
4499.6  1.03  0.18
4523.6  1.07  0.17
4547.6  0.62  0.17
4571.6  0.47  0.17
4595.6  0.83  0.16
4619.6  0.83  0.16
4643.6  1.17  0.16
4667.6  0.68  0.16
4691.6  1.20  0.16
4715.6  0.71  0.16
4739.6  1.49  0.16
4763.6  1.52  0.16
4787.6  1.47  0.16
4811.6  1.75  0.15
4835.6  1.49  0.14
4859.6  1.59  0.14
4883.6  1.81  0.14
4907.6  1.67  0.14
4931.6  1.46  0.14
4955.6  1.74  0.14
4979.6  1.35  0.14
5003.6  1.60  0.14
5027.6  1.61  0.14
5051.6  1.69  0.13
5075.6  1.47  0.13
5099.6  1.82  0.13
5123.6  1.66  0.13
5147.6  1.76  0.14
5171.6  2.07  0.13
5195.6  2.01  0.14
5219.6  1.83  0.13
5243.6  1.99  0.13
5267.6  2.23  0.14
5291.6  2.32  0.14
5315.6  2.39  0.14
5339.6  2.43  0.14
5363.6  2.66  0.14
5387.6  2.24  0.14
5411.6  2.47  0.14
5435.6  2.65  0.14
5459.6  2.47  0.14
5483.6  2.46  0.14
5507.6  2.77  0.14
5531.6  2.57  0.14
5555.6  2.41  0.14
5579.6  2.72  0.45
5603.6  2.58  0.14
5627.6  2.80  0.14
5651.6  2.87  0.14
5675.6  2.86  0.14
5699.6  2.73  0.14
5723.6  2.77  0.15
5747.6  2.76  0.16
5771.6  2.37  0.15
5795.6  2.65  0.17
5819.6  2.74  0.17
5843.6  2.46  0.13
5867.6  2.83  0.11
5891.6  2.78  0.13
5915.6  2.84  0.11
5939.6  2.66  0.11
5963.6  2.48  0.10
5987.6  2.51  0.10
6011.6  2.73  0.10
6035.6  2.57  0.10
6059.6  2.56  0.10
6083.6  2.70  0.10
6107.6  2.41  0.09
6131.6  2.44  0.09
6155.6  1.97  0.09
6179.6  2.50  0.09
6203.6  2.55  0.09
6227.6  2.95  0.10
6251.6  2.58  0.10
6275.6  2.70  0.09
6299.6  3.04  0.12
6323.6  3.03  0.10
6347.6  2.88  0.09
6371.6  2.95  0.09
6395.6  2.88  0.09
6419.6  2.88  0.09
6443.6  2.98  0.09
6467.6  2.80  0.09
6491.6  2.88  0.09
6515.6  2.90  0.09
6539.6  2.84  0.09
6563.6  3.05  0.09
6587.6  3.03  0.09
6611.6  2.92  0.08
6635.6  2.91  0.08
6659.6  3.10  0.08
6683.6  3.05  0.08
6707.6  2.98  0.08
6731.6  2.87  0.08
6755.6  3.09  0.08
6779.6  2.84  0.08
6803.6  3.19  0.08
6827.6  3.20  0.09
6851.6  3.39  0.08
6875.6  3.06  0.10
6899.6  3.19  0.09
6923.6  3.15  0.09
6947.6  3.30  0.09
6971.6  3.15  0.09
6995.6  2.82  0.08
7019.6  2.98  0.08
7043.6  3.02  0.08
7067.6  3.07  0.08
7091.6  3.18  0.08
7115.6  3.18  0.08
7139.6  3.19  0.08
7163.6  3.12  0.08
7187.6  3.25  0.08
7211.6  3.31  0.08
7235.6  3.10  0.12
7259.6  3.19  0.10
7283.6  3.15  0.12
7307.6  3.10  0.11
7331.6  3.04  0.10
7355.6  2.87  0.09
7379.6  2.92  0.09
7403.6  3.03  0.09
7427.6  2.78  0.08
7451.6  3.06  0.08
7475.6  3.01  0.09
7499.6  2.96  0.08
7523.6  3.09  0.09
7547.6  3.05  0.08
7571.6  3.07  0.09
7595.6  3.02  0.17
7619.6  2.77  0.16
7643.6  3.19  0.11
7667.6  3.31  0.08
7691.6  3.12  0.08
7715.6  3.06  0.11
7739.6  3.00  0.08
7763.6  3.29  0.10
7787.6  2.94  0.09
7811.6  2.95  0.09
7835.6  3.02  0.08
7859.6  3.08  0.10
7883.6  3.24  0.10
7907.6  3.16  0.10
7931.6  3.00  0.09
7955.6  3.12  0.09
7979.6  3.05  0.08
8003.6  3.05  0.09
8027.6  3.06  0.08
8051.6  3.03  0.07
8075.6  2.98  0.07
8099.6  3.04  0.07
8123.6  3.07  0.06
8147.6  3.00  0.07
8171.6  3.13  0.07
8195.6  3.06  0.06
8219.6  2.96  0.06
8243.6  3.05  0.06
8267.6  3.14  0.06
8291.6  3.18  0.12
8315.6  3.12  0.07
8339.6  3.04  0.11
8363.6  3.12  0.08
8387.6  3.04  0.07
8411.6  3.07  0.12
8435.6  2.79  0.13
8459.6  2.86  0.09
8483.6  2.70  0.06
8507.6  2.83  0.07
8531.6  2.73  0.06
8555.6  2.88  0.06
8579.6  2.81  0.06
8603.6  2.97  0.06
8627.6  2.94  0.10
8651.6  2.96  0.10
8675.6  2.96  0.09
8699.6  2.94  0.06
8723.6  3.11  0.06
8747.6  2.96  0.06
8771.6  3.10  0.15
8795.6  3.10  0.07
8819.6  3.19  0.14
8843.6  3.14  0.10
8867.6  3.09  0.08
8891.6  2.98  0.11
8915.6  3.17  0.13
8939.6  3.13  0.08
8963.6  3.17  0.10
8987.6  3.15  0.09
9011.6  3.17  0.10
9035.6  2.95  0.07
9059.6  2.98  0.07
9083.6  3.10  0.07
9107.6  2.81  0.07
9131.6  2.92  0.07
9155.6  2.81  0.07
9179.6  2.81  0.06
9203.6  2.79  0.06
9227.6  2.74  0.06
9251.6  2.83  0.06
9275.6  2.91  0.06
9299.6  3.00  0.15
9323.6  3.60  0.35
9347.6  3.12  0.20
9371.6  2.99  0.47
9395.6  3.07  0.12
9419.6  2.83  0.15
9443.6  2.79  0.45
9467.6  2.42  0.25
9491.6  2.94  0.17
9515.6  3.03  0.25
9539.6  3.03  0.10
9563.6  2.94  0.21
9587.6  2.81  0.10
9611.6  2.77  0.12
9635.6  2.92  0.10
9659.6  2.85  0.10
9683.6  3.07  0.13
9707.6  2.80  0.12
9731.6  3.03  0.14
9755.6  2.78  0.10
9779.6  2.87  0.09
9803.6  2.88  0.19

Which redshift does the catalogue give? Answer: 0.19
